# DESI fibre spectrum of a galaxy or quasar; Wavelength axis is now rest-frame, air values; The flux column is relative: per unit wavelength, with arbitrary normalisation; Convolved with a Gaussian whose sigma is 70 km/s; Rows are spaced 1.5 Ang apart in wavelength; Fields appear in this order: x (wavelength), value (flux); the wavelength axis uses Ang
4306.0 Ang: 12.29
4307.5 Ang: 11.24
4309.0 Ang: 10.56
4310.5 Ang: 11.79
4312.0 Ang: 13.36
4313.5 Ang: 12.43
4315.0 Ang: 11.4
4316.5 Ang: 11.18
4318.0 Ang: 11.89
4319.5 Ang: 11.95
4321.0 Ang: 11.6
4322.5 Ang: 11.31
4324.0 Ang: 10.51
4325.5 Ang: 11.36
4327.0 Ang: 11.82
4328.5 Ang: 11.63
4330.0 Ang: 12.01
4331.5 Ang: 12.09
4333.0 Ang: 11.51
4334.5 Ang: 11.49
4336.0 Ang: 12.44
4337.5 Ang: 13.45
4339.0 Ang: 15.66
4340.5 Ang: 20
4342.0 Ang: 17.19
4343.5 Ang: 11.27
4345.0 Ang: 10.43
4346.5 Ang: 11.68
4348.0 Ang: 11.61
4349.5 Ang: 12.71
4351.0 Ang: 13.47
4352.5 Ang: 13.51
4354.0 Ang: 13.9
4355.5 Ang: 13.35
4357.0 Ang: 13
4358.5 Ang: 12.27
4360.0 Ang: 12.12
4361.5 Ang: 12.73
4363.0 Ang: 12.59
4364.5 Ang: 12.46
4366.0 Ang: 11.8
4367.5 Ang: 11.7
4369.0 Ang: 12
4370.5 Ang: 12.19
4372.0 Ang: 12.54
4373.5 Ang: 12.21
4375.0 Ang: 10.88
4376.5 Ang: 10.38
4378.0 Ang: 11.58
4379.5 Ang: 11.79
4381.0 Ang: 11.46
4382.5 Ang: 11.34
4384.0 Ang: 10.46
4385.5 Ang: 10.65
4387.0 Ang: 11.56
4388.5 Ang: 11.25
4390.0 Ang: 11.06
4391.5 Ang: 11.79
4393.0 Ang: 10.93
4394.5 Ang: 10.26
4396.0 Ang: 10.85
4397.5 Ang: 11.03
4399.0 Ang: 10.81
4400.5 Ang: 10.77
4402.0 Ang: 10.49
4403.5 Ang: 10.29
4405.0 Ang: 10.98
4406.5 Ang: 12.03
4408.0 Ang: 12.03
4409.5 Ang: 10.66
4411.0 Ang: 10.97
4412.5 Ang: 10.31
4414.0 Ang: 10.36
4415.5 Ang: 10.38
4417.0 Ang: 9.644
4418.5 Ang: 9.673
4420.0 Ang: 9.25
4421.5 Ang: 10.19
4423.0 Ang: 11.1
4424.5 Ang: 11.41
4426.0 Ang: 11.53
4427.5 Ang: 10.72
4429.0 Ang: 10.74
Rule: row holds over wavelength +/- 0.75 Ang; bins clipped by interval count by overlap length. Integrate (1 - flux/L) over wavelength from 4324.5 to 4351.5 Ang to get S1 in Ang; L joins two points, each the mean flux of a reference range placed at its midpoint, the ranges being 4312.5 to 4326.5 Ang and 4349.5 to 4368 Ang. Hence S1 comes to -1.6 Ang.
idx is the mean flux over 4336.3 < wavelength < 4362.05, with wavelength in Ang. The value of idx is 13.4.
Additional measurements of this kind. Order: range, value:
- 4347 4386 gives 12.1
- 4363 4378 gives 11.8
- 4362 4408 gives 11.4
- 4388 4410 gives 11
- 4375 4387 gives 11.1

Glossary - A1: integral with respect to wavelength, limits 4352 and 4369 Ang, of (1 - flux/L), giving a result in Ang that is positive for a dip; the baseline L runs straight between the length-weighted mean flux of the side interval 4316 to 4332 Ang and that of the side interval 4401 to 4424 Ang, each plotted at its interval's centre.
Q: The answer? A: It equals -2.24 Ang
